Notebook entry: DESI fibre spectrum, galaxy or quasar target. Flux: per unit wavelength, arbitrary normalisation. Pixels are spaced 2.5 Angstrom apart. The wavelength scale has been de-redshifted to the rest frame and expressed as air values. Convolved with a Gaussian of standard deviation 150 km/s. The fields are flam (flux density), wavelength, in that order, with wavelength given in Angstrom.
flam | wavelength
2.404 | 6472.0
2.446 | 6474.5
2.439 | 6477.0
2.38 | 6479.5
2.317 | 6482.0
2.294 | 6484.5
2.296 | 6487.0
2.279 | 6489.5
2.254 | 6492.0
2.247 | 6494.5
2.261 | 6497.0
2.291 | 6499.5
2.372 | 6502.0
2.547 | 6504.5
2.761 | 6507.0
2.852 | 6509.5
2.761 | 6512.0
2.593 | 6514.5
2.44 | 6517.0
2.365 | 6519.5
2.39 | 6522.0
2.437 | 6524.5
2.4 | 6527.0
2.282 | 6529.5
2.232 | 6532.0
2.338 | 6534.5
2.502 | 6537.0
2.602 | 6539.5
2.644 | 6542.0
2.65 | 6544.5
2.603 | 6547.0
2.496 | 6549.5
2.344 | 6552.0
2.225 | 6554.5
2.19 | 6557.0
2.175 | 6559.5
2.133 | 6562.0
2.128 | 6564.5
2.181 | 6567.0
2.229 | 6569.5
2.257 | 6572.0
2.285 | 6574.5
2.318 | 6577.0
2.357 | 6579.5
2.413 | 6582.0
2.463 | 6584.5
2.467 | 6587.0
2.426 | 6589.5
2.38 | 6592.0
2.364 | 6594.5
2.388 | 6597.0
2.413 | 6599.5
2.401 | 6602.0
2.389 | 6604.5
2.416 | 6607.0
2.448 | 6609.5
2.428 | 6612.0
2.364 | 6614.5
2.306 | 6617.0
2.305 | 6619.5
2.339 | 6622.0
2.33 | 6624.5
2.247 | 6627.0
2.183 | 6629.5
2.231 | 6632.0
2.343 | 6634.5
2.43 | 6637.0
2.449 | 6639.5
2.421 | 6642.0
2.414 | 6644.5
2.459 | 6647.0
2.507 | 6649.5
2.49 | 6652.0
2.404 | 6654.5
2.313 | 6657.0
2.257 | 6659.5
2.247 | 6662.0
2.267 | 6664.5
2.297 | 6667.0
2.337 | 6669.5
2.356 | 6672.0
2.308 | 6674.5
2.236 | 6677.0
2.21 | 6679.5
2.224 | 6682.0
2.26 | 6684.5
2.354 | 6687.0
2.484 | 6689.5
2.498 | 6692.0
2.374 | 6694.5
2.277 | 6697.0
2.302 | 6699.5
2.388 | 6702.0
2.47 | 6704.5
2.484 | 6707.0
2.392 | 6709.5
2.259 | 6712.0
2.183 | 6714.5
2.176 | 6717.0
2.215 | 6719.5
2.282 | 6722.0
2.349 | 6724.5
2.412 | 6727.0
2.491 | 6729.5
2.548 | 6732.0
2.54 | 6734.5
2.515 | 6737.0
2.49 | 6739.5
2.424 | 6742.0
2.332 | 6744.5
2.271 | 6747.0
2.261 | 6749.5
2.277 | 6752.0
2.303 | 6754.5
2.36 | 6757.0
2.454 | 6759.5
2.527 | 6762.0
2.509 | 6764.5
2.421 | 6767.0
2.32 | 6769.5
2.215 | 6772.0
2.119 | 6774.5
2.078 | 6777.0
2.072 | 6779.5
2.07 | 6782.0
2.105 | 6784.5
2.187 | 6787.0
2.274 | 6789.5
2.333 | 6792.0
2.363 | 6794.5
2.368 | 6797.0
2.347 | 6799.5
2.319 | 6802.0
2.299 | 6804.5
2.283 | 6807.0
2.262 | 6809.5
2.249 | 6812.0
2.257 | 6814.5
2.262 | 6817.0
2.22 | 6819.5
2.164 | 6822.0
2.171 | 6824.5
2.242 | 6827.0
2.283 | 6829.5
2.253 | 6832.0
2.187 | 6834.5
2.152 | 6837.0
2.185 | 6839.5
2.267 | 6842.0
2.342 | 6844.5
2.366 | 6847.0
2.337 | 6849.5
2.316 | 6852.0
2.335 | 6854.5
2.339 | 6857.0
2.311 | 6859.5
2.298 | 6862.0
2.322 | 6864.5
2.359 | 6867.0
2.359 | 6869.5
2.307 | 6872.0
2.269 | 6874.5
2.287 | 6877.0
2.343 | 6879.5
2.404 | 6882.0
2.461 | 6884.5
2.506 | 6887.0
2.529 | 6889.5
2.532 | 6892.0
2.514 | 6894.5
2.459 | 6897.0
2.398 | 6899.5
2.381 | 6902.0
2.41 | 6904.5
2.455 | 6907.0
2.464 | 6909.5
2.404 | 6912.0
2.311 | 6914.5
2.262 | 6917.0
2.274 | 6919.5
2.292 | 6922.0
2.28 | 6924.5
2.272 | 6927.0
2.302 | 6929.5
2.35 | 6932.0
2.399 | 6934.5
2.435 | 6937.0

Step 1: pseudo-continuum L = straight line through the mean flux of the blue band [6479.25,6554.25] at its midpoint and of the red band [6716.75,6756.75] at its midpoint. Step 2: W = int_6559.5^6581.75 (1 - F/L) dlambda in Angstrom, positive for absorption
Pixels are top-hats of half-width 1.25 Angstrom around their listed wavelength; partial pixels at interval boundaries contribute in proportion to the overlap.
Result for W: 1.67 Angstrom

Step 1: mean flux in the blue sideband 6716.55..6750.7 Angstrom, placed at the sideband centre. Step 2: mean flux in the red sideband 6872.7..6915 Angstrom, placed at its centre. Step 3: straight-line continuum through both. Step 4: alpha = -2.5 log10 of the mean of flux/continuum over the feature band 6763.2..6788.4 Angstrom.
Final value 0.09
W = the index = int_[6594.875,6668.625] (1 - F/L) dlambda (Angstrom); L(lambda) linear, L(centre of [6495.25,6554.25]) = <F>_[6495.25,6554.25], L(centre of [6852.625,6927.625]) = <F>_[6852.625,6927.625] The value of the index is 2.6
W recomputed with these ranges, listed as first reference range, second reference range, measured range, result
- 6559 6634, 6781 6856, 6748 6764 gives -0.6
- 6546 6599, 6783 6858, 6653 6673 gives -0.1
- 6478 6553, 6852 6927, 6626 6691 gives 2.1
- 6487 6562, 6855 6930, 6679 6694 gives 0.3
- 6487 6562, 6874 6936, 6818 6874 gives 2.6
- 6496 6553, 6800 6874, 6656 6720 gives 1.7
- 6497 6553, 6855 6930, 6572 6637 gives 2.8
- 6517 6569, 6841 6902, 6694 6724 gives 0.7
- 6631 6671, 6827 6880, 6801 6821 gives 0.4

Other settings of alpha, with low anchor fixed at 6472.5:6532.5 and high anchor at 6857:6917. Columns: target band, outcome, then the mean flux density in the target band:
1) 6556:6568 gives 0.12 mag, 2.16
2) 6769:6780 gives 0.12 mag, 2.16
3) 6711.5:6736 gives 0.02 mag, 2.35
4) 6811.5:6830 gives 0.08 mag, 2.23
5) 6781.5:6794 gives 0.09 mag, 2.21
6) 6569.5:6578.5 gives 0.06 mag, 2.28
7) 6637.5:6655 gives -0.02 mag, 2.45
